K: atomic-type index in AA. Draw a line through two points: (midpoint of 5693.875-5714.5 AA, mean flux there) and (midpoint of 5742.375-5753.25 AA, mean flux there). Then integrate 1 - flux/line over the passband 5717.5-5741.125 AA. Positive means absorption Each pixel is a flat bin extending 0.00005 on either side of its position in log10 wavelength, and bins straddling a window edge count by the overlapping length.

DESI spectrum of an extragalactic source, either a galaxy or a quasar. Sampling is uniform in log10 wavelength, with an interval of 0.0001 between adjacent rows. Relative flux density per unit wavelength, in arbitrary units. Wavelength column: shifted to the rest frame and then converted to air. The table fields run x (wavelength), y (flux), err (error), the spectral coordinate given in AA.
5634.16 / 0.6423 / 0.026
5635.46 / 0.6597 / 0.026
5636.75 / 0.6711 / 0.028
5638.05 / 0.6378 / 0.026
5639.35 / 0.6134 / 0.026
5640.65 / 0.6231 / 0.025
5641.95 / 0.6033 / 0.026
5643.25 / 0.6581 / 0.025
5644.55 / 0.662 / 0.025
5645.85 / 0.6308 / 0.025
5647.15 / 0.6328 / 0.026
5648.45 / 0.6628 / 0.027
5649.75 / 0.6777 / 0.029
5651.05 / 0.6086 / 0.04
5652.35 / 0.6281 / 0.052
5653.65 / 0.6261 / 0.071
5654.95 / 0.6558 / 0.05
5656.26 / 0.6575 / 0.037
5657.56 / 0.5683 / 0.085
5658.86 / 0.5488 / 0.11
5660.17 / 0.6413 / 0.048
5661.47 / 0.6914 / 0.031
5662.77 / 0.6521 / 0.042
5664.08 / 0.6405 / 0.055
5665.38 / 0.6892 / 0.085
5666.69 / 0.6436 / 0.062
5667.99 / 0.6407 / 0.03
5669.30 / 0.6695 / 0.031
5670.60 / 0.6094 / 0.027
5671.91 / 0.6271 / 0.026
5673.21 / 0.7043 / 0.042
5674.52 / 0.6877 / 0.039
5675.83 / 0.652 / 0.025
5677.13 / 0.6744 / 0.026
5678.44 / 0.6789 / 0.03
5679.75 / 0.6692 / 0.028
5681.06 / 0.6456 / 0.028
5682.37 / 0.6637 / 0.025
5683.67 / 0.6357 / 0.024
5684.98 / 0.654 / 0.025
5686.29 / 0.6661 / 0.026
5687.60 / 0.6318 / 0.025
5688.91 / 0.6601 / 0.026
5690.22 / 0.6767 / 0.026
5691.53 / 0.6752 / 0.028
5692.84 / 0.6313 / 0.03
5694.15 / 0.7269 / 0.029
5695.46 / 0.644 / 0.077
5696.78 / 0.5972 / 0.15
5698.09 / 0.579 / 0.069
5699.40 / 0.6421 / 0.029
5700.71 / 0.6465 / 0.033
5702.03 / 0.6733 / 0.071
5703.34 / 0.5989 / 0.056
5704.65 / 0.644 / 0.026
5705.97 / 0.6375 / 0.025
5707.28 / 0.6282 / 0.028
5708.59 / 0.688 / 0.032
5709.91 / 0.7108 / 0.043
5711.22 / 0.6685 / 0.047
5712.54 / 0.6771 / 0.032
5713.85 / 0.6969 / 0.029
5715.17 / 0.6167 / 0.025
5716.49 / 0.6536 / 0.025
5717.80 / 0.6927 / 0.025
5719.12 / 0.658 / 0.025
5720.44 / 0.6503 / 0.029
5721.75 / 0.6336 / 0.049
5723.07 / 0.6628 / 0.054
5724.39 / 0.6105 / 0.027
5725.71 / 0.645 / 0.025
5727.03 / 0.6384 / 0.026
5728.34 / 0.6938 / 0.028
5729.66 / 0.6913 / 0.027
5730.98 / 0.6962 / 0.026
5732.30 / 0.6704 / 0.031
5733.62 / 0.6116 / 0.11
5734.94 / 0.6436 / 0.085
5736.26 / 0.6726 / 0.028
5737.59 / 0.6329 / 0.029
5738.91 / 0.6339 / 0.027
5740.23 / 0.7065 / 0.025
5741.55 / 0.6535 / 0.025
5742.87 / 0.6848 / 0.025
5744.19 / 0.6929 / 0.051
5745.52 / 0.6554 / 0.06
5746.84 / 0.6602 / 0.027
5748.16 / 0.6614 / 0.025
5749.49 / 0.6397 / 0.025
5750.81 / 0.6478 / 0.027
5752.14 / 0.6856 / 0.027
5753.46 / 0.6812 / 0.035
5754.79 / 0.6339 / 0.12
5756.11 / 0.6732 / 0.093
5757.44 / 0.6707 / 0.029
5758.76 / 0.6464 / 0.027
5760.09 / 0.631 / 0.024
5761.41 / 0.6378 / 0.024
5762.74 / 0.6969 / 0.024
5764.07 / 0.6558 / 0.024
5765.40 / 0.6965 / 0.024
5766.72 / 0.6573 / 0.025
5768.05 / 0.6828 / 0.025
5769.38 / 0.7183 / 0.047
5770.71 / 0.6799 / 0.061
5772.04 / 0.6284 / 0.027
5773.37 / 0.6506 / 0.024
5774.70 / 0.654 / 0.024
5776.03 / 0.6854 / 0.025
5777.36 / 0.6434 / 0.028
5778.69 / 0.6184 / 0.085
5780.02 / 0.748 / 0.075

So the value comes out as 0.1 AA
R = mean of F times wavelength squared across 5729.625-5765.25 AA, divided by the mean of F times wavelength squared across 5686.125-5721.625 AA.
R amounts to 1.03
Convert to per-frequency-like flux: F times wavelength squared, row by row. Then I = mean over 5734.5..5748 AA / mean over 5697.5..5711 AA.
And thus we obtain 1.04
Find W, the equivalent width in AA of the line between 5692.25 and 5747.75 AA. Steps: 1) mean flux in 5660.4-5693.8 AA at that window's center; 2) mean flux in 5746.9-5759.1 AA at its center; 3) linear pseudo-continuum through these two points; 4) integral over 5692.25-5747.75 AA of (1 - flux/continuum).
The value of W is 0.3 AA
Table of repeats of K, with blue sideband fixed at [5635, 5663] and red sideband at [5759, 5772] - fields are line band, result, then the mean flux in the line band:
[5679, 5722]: -0.18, 0.654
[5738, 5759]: 0.02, 0.664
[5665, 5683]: -0.47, 0.66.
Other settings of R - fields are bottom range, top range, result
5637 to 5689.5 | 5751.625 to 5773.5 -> 1.07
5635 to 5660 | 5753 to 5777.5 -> 1.09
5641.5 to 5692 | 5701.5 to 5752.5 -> 1.04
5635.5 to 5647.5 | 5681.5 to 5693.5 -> 1.04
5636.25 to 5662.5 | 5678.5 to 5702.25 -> 1.04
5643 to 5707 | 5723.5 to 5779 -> 1.05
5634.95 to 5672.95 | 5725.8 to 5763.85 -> 1.07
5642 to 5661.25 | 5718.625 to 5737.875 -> 1.06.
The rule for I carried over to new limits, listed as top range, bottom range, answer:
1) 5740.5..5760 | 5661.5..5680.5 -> 1.03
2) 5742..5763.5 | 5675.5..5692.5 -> 1.03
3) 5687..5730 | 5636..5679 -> 1.03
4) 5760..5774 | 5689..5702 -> 1.06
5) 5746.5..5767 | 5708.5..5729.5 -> 1.01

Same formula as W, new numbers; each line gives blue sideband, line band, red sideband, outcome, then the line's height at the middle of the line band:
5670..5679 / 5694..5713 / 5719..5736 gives 0.28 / 0.658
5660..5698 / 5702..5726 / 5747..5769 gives 0.18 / 0.66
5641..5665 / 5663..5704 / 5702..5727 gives -0.48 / 0.645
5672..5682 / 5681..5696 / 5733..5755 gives 0.19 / 0.668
